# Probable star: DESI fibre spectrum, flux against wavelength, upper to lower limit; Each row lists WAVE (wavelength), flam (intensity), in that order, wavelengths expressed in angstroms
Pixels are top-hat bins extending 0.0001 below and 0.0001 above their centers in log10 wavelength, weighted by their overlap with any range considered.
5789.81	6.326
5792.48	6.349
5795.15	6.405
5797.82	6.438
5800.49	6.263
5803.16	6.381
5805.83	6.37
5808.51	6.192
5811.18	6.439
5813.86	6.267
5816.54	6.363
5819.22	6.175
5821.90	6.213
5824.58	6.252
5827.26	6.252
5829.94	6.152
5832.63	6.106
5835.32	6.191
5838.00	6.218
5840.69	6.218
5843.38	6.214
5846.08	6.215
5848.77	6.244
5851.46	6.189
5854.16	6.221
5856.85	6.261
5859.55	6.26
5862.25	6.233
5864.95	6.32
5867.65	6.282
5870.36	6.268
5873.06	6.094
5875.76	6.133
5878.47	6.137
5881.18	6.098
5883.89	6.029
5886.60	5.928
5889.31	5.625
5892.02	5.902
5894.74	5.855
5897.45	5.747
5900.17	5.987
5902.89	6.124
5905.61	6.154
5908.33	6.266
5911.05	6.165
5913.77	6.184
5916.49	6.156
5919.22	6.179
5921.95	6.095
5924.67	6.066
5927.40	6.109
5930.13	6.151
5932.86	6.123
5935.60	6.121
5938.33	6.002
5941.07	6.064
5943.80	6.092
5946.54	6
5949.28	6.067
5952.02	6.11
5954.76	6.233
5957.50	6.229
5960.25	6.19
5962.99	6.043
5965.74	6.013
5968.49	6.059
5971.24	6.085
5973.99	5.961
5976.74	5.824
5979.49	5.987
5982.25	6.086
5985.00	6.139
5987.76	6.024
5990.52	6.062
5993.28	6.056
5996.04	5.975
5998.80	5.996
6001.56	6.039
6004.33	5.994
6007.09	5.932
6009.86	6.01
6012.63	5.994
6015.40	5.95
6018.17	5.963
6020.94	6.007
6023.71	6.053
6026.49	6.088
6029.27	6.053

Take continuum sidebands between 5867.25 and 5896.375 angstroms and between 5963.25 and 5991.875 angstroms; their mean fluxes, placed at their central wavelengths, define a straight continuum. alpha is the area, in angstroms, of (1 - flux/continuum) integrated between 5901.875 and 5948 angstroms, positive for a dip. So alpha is -0.8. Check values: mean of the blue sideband 6.02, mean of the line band 6.12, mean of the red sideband 6.02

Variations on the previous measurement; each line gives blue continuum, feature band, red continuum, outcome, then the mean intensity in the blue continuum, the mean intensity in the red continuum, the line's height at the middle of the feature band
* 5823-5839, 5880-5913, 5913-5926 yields 0.9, 6.2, 6.14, 6.15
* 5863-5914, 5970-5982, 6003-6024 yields 0.1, 6.07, 5.99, 6.01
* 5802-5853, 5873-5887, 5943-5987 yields 0.2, 6.24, 6.07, 6.18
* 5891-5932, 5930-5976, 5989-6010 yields -0.3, 6.08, 6.01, 6.05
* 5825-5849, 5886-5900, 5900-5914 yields 0.8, 6.2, 6.16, 6.17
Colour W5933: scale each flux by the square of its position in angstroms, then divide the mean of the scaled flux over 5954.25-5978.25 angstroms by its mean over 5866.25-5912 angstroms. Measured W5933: 1.0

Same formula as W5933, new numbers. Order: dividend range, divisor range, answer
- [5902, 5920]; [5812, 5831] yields 1.02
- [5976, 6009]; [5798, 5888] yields 1.02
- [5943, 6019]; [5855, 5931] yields 1.02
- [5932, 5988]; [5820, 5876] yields 1.01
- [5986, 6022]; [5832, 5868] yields 1.01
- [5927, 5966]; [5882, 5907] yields 1.05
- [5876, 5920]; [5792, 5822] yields 0.98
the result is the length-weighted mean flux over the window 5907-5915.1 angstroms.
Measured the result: 6.21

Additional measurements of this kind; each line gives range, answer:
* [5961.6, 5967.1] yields 6.03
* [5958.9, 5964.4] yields 6.12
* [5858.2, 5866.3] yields 6.27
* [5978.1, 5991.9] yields 6.06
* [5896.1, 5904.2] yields 5.95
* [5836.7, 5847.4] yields 6.21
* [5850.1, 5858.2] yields 6.23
